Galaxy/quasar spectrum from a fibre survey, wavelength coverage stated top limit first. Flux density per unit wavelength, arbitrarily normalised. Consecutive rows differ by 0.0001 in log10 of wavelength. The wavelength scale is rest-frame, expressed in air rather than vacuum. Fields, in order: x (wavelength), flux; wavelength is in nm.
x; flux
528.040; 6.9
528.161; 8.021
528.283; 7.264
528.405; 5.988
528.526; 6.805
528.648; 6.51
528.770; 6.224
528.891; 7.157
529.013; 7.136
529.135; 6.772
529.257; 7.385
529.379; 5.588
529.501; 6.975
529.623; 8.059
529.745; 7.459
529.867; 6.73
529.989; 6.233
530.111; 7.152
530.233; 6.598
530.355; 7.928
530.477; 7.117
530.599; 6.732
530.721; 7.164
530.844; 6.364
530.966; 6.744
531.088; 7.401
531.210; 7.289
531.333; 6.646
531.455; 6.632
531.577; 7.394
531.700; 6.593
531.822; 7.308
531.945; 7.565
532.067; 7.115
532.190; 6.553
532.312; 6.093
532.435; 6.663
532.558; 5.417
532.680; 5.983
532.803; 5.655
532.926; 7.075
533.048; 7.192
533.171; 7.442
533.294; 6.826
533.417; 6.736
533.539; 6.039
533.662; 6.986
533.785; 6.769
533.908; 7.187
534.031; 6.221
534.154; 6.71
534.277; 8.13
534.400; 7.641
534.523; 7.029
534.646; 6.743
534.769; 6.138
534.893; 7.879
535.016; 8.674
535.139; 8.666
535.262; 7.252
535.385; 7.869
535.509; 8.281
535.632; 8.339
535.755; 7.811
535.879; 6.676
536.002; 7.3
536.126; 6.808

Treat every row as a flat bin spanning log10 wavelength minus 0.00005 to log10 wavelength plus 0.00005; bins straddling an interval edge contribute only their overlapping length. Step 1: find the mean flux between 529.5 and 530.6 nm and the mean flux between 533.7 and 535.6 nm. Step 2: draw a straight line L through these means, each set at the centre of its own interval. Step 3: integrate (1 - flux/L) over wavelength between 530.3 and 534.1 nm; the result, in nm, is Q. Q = 0.24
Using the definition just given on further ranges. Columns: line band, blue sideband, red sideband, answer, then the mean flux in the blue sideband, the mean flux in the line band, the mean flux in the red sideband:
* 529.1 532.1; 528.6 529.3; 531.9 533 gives -0.15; 6.86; 7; 6.45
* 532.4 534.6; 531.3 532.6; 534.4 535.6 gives 0.13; 6.75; 6.76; 7.63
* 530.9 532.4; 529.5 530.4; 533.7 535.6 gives 0.06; 7.14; 6.94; 7.42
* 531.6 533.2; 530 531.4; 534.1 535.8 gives 0.13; 6.98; 6.67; 7.66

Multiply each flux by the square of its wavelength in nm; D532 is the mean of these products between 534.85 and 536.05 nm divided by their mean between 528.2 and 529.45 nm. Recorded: 1.21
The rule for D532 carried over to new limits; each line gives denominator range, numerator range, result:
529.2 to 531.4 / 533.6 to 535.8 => 1.09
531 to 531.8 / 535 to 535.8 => 1.18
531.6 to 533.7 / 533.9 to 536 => 1.13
